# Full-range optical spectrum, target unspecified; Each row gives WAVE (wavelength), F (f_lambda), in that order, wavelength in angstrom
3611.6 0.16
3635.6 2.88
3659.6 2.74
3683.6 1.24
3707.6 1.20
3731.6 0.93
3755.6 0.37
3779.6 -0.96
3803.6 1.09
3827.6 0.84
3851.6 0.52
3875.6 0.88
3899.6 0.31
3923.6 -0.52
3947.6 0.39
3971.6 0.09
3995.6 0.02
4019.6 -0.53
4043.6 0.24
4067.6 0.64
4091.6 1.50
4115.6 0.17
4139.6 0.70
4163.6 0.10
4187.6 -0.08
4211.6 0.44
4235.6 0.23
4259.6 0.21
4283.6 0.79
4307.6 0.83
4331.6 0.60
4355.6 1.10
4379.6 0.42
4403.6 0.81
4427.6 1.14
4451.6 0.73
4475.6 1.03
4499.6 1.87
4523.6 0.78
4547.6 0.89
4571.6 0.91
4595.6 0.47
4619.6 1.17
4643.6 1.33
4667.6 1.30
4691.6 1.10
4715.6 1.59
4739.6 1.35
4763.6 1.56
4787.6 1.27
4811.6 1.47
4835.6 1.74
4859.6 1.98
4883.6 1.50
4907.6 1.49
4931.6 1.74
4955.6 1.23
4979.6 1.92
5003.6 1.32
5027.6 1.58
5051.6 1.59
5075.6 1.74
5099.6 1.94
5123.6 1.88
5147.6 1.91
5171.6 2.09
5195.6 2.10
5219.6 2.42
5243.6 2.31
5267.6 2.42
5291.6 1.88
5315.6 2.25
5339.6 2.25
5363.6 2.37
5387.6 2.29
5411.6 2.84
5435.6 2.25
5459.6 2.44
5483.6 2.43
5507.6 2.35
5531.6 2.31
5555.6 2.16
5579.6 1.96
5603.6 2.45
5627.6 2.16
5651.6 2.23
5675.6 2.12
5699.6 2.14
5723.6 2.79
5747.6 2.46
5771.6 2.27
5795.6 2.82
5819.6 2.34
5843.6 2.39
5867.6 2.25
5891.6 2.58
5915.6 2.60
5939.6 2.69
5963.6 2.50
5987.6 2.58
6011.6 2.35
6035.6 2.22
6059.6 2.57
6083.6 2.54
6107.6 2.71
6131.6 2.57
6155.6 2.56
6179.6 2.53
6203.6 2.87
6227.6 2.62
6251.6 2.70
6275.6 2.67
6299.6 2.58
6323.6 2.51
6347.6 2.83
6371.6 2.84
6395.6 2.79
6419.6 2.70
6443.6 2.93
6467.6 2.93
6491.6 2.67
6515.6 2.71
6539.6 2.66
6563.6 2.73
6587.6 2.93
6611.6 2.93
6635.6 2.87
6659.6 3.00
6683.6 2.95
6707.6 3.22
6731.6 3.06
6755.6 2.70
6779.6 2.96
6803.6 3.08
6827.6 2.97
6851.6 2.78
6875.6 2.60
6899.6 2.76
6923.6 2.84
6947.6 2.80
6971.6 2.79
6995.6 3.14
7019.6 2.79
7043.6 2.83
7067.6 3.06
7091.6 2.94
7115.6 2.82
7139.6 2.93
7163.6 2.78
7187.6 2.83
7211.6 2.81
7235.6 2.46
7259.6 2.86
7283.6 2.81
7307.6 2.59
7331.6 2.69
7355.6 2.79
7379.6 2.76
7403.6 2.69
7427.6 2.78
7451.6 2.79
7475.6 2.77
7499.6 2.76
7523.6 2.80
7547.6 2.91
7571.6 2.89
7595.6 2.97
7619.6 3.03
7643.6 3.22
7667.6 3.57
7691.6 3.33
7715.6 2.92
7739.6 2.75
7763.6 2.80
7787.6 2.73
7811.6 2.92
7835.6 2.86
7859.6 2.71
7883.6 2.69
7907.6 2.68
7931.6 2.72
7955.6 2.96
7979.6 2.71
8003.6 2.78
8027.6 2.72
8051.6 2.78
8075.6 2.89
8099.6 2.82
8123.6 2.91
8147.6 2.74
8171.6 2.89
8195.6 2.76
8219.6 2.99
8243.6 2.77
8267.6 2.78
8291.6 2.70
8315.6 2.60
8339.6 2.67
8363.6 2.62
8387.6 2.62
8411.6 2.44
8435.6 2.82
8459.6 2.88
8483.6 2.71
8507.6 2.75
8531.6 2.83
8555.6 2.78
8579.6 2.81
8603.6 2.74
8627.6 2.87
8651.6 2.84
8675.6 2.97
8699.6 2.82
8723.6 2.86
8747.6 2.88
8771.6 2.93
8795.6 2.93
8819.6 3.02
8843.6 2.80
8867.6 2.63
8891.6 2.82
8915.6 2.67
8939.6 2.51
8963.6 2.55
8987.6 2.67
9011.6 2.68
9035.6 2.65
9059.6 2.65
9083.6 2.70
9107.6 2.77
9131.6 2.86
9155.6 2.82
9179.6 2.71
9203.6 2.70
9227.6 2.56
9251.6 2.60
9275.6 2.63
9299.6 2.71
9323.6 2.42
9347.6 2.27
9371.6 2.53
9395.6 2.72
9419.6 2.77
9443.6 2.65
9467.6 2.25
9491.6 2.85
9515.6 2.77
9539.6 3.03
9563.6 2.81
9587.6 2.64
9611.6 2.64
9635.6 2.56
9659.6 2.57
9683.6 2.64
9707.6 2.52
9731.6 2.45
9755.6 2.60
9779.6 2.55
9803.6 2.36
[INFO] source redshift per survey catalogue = 0.17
